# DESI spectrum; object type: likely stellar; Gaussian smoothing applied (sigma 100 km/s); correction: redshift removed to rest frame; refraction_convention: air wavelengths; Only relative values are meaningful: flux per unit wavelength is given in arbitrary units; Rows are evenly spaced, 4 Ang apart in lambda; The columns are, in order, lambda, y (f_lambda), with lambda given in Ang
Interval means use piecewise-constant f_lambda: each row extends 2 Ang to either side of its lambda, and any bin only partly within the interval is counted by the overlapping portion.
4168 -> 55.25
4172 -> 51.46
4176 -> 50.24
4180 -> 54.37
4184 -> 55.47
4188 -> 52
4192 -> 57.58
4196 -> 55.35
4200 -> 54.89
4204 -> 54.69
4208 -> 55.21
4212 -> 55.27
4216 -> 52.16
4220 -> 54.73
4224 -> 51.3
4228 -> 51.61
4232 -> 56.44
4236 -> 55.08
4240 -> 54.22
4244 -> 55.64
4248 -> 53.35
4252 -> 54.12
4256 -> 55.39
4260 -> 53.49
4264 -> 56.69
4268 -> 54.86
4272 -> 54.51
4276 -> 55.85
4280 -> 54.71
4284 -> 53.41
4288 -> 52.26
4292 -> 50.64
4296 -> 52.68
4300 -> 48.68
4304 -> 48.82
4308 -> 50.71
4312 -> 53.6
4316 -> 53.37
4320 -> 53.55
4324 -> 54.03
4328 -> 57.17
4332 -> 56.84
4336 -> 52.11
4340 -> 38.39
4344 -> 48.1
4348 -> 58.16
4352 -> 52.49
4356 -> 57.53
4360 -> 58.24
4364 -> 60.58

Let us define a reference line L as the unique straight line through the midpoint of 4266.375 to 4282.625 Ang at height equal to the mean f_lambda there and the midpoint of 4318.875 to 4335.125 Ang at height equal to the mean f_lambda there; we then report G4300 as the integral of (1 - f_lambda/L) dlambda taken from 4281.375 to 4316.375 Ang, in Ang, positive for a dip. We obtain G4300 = 2.2 Ang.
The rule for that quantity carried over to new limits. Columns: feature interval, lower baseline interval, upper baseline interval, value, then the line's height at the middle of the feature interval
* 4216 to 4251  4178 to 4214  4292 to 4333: 0.2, 54.3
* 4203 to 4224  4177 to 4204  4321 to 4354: 0.1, 54.4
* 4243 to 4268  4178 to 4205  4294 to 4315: -1.0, 52.7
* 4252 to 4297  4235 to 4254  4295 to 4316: -1.1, 52.8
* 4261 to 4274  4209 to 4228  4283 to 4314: -0.8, 52.1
